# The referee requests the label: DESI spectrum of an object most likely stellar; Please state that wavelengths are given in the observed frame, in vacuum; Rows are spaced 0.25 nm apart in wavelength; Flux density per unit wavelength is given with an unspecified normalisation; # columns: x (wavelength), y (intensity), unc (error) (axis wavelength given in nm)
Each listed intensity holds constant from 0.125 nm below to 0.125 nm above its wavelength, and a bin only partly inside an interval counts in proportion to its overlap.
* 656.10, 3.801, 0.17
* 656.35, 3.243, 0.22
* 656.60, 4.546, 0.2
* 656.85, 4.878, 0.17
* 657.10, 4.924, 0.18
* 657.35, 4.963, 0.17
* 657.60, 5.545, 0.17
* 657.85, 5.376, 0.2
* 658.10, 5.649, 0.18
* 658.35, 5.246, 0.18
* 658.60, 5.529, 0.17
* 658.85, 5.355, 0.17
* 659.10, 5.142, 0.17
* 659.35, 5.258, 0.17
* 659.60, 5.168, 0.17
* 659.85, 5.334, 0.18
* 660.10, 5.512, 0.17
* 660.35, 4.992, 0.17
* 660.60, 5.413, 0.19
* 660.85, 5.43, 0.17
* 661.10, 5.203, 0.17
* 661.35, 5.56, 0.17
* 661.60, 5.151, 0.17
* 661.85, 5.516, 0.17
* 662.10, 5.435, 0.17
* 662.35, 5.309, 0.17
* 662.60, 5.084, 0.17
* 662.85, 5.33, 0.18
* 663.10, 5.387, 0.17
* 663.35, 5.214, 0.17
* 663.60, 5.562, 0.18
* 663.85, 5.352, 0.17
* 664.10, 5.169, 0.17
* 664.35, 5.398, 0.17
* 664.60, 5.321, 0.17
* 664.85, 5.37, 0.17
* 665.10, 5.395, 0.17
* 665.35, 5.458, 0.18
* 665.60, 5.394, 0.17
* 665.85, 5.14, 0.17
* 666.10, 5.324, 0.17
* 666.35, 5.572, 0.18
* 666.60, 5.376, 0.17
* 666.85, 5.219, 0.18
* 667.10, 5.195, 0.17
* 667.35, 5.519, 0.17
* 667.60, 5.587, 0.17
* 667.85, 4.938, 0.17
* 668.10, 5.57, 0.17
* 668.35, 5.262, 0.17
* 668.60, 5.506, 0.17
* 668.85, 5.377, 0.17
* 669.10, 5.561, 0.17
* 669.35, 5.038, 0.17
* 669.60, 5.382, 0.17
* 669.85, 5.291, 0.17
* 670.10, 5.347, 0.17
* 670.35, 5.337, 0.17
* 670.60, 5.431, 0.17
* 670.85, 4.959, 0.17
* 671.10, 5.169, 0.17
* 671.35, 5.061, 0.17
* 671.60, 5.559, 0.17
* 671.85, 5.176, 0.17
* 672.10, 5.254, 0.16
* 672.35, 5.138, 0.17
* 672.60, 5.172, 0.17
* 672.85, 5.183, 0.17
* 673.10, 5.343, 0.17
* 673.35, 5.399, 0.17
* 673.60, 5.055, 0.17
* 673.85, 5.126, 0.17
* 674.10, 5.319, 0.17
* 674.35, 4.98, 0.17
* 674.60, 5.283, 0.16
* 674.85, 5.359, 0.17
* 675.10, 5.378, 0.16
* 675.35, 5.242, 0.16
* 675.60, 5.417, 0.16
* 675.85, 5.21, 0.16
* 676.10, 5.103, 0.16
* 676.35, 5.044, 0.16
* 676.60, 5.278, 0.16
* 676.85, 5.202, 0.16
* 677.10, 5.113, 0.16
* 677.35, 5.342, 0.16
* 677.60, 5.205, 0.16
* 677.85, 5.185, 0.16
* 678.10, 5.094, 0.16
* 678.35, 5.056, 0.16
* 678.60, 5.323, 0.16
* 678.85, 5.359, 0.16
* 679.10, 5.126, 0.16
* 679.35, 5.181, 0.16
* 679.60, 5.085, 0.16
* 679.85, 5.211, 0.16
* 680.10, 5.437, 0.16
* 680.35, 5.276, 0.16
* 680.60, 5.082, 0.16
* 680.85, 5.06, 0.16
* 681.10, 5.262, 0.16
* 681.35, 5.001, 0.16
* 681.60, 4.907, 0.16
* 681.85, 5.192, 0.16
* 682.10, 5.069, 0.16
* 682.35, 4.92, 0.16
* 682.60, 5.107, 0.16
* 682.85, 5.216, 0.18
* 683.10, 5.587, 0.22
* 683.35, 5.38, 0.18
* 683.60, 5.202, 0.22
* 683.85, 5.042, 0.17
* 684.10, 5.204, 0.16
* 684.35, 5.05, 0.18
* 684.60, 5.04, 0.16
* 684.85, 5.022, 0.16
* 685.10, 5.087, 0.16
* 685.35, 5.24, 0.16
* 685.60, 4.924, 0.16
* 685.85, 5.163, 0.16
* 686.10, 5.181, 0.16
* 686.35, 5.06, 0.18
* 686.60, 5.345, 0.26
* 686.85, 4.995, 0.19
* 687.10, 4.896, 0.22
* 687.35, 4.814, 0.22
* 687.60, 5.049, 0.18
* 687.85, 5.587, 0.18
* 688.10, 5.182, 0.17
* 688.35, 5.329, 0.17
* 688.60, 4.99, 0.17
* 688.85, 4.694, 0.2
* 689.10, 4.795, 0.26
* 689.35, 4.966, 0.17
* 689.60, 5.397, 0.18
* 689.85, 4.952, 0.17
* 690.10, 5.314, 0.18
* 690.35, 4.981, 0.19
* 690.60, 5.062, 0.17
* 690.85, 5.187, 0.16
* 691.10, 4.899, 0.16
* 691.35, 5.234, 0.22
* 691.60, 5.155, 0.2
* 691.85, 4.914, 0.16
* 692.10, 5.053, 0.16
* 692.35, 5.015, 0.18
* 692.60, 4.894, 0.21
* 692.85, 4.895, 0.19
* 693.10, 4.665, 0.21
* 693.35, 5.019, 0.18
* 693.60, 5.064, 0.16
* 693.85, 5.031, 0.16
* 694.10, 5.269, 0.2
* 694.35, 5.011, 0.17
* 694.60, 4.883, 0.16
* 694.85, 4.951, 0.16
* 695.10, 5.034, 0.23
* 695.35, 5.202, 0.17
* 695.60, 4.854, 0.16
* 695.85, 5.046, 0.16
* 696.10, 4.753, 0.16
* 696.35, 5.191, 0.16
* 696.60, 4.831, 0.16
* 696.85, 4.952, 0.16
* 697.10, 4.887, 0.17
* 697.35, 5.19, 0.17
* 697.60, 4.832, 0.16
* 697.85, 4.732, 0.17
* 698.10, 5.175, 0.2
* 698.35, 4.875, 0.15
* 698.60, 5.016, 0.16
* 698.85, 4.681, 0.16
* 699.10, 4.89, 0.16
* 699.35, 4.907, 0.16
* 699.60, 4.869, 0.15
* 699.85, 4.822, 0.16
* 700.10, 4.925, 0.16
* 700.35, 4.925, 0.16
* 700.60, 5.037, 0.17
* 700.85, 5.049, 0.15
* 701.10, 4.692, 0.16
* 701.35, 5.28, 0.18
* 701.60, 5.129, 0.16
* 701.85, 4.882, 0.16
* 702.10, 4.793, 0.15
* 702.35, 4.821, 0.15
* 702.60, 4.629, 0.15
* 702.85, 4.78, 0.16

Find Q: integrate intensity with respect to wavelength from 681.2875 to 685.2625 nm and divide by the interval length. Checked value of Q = 5.13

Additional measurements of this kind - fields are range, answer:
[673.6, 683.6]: 5.2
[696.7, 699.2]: 4.92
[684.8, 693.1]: 5.06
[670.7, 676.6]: 5.22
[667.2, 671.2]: 5.33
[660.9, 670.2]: 5.35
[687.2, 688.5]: 5.18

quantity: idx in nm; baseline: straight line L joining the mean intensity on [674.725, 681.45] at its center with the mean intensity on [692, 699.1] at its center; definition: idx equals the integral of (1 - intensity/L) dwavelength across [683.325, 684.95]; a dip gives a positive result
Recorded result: 0.00 nm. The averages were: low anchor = 5.21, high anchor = 4.96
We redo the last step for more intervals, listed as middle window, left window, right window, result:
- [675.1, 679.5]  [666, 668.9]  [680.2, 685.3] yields 0.01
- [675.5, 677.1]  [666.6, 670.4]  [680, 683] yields 0.00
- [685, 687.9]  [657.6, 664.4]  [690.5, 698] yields -0.02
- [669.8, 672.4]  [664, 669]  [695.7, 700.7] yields 0.02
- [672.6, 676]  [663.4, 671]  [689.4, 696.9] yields 0.00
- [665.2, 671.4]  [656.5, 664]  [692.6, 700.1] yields -0.14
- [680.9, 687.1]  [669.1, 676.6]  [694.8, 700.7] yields -0.03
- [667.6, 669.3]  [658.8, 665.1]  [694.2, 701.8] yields -0.04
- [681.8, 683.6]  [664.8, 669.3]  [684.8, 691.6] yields -0.02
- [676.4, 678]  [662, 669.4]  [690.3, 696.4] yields 0.00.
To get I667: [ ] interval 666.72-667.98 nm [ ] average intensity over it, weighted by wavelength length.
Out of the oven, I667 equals 5.29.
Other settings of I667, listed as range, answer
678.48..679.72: 5.21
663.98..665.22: 5.33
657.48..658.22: 5.52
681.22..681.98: 5.04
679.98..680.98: 5.21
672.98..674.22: 5.25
